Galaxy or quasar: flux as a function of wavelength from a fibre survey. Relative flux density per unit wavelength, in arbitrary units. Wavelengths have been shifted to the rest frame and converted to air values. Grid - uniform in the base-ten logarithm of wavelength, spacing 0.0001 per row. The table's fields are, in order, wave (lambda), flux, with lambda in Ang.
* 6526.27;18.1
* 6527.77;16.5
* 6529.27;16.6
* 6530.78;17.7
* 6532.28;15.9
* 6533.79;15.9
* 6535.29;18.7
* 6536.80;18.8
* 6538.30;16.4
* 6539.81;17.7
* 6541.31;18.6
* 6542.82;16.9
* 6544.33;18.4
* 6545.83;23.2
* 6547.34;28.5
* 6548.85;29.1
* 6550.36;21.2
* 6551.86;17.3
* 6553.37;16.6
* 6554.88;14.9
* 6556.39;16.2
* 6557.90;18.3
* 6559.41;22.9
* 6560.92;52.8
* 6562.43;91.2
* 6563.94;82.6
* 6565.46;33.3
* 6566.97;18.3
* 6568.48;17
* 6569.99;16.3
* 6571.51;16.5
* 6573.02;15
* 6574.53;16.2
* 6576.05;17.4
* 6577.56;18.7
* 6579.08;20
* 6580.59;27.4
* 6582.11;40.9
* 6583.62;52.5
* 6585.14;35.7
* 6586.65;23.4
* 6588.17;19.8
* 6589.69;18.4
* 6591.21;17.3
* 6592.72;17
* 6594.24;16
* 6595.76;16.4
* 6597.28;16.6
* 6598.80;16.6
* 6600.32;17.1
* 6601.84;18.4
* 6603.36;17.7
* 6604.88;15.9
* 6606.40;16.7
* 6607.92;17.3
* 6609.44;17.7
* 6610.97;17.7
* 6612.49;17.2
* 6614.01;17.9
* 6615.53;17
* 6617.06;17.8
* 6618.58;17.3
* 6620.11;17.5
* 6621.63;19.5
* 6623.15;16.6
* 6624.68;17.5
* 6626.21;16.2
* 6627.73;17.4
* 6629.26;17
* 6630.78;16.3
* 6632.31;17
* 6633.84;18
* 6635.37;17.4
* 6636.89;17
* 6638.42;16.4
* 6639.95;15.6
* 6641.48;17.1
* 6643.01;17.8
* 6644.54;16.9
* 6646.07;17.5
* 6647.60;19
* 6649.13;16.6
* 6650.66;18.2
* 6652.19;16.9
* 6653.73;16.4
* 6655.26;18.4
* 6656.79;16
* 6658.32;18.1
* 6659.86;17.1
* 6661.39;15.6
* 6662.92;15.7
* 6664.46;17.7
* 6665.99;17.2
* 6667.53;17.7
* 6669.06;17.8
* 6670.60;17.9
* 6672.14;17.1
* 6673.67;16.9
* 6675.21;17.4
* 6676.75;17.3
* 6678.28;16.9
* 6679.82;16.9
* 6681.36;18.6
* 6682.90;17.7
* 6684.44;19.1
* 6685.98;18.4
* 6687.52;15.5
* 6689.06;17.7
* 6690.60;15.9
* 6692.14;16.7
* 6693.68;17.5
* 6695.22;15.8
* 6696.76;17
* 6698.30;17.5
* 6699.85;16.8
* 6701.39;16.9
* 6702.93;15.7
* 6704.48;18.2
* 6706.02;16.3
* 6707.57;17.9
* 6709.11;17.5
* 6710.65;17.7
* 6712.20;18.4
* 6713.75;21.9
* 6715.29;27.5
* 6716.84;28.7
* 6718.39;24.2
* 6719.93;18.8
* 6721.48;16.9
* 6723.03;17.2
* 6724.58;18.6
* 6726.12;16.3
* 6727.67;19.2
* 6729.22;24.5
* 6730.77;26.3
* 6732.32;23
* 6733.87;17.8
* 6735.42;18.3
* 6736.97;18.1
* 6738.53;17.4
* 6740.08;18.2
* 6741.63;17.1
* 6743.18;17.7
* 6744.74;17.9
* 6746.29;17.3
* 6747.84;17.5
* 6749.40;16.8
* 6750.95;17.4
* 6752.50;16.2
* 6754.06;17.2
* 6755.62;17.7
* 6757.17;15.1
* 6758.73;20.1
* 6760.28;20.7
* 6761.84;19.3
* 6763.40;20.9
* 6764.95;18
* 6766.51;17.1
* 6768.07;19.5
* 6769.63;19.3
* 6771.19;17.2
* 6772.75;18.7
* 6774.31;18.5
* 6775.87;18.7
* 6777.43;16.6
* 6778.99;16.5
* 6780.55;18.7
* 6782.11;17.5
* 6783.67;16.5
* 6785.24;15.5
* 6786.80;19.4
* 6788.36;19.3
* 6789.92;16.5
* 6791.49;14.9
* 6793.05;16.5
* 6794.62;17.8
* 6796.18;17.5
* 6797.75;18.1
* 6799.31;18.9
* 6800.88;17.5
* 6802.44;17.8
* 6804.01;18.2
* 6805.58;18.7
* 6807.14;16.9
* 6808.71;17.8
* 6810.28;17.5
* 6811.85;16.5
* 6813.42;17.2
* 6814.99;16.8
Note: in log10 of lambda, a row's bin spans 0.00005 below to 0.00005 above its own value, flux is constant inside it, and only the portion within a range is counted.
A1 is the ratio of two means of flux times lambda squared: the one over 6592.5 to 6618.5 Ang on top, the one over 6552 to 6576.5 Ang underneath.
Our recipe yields 0.6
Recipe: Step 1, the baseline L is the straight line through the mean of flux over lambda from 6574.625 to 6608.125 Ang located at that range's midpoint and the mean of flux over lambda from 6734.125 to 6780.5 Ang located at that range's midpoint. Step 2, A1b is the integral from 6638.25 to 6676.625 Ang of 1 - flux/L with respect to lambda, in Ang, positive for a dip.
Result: 5.7 Ang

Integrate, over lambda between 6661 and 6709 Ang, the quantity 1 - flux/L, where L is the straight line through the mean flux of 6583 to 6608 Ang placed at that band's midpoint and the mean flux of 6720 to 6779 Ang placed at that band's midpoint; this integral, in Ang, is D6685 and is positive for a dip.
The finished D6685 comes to 5.5 Ang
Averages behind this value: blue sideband 20.7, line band 17.2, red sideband 18.5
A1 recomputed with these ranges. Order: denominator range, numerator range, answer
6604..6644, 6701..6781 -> 1.14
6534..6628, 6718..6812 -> 0.86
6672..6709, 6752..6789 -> 1.08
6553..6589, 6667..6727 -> 0.64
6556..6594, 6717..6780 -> 0.68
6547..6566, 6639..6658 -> 0.51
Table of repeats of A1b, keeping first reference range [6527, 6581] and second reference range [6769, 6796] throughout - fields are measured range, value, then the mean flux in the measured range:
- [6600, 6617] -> 3.79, 17.4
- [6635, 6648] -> 2.60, 17.1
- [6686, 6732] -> 1.28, 19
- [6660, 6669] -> 1.69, 16.9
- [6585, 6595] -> 1.18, 20.2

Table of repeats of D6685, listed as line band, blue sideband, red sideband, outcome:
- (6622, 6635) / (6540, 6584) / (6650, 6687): 2.4 Ang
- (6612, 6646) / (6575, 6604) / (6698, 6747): 6.8 Ang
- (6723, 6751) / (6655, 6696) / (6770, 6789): -2.1 Ang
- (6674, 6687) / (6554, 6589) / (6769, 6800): 3.2 Ang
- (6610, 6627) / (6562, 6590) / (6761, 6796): 6.2 Ang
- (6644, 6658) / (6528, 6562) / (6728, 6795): 1.7 Ang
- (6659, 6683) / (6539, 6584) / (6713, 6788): 5.5 Ang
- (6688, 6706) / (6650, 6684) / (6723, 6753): 1.0 Ang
